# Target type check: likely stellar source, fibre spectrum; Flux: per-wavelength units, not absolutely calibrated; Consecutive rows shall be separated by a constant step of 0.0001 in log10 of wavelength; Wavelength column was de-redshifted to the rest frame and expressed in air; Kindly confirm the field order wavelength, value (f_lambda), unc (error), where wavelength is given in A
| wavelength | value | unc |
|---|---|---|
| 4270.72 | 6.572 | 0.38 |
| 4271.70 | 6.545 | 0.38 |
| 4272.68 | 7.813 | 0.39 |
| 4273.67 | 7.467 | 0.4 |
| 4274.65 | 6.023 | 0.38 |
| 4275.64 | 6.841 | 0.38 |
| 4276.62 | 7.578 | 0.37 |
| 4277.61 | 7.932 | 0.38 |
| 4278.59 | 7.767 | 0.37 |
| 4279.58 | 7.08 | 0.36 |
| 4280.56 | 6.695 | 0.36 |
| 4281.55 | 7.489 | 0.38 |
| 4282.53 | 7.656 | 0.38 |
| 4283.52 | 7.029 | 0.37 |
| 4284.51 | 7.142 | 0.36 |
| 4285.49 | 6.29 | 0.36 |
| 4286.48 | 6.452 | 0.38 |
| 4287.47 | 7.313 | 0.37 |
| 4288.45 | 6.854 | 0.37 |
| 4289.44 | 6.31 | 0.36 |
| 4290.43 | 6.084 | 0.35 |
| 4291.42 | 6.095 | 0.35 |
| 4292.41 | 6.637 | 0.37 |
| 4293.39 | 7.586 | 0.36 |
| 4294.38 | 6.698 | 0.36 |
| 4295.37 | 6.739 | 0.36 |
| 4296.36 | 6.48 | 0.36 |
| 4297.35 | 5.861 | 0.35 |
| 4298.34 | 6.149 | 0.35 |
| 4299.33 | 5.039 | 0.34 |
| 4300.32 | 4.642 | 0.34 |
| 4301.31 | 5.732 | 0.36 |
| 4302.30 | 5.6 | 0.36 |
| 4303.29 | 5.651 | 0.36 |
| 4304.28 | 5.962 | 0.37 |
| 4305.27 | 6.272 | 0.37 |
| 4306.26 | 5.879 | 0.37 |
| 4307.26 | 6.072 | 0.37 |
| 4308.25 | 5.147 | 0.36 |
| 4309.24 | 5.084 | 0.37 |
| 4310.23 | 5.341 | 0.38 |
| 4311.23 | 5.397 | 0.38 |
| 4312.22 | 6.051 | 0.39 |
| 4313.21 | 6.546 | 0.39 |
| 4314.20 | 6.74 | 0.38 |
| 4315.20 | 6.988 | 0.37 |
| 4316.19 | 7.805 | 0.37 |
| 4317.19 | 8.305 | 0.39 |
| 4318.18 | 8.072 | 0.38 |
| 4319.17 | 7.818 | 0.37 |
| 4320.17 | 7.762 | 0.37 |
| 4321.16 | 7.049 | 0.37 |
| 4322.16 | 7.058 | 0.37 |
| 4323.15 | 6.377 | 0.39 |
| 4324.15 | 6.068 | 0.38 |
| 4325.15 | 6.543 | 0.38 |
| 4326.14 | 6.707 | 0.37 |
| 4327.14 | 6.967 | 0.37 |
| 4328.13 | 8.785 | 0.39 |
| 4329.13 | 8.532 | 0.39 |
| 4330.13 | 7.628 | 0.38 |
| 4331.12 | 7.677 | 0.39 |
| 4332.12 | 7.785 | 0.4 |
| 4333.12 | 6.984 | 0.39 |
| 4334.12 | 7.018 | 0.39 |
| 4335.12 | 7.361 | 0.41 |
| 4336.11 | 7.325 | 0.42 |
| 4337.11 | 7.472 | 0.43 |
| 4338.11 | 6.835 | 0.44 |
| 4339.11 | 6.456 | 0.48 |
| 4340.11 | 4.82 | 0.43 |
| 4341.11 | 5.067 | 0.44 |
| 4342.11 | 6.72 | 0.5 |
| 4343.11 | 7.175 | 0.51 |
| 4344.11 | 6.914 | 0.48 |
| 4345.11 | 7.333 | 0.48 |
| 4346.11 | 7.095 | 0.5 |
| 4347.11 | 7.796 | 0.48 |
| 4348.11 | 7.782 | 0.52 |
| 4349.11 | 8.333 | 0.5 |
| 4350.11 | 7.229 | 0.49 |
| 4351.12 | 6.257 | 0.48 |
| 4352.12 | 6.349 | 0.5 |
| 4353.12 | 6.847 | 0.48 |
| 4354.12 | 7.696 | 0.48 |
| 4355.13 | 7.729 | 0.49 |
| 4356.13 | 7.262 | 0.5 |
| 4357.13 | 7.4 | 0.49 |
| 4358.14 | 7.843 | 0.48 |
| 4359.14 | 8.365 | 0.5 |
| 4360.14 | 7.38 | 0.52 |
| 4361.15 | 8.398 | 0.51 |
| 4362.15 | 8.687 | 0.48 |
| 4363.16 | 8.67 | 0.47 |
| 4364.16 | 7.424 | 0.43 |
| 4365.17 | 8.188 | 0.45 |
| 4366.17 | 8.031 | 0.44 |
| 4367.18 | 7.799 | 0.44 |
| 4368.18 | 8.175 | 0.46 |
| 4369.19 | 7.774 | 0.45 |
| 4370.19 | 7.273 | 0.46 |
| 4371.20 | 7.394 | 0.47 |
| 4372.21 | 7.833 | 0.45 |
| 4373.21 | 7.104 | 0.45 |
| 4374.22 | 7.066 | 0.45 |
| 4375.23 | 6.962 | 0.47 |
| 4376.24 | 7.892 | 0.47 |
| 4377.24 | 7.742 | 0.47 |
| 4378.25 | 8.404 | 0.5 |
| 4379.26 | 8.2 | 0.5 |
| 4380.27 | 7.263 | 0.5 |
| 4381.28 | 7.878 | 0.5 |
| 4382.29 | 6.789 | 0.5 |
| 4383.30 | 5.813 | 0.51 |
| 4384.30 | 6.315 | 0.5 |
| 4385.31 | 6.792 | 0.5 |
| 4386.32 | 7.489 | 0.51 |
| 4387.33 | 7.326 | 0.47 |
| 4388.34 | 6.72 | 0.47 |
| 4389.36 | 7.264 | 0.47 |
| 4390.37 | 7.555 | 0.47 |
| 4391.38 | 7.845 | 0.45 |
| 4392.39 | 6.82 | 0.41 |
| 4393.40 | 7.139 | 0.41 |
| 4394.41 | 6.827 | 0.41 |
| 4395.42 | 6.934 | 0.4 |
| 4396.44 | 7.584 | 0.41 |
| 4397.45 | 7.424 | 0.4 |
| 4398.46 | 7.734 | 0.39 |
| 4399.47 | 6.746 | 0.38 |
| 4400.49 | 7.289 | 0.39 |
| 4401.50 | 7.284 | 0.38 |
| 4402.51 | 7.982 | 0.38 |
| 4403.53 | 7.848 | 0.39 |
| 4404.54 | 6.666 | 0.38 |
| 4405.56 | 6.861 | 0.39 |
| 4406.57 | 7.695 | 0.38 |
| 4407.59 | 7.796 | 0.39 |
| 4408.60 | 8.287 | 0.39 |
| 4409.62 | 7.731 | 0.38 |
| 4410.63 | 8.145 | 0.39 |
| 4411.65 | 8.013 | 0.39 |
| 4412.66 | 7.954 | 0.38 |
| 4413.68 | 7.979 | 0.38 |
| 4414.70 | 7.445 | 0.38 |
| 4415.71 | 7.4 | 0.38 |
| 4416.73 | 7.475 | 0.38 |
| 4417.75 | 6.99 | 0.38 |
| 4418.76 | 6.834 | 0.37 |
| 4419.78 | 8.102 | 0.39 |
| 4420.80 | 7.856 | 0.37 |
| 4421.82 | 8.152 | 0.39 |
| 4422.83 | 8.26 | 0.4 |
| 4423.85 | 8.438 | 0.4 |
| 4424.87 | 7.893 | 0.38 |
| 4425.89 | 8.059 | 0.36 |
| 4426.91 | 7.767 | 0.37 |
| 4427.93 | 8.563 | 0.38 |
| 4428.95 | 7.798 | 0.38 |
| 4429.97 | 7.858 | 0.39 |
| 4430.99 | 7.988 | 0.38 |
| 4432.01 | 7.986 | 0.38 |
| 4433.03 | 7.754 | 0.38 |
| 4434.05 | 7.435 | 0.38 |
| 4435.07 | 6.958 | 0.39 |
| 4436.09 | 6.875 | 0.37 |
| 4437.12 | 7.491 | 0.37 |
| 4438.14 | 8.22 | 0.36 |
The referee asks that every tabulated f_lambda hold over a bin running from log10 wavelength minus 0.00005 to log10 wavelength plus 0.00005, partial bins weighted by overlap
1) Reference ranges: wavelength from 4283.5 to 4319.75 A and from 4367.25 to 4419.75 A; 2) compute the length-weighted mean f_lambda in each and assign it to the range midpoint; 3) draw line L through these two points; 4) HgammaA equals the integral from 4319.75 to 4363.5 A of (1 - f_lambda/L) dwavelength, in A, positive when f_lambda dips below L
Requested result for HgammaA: -2.8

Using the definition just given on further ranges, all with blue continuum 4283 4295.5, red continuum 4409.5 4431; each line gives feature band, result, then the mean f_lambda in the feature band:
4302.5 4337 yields 0.7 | 6.84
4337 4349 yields 0.6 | 6.82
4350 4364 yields -0.5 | 7.58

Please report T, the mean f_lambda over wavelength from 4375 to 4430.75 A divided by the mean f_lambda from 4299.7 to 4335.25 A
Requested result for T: 1.13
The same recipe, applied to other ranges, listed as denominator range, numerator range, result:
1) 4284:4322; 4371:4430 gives 1.17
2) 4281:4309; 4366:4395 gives 1.17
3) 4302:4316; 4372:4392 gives 1.23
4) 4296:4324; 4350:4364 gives 1.20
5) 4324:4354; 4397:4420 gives 1.07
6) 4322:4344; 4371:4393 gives 1.05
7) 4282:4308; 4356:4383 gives 1.23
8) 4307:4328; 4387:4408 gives 1.09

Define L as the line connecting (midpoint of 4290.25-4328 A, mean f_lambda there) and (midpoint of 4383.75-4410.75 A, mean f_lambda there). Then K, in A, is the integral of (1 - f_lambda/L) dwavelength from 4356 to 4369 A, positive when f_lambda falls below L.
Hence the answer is -1.9 A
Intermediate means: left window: 6.42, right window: 7.32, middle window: 7.99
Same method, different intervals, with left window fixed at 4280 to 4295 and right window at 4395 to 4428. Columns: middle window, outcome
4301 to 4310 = 1.62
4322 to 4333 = -0.29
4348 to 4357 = 0.01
